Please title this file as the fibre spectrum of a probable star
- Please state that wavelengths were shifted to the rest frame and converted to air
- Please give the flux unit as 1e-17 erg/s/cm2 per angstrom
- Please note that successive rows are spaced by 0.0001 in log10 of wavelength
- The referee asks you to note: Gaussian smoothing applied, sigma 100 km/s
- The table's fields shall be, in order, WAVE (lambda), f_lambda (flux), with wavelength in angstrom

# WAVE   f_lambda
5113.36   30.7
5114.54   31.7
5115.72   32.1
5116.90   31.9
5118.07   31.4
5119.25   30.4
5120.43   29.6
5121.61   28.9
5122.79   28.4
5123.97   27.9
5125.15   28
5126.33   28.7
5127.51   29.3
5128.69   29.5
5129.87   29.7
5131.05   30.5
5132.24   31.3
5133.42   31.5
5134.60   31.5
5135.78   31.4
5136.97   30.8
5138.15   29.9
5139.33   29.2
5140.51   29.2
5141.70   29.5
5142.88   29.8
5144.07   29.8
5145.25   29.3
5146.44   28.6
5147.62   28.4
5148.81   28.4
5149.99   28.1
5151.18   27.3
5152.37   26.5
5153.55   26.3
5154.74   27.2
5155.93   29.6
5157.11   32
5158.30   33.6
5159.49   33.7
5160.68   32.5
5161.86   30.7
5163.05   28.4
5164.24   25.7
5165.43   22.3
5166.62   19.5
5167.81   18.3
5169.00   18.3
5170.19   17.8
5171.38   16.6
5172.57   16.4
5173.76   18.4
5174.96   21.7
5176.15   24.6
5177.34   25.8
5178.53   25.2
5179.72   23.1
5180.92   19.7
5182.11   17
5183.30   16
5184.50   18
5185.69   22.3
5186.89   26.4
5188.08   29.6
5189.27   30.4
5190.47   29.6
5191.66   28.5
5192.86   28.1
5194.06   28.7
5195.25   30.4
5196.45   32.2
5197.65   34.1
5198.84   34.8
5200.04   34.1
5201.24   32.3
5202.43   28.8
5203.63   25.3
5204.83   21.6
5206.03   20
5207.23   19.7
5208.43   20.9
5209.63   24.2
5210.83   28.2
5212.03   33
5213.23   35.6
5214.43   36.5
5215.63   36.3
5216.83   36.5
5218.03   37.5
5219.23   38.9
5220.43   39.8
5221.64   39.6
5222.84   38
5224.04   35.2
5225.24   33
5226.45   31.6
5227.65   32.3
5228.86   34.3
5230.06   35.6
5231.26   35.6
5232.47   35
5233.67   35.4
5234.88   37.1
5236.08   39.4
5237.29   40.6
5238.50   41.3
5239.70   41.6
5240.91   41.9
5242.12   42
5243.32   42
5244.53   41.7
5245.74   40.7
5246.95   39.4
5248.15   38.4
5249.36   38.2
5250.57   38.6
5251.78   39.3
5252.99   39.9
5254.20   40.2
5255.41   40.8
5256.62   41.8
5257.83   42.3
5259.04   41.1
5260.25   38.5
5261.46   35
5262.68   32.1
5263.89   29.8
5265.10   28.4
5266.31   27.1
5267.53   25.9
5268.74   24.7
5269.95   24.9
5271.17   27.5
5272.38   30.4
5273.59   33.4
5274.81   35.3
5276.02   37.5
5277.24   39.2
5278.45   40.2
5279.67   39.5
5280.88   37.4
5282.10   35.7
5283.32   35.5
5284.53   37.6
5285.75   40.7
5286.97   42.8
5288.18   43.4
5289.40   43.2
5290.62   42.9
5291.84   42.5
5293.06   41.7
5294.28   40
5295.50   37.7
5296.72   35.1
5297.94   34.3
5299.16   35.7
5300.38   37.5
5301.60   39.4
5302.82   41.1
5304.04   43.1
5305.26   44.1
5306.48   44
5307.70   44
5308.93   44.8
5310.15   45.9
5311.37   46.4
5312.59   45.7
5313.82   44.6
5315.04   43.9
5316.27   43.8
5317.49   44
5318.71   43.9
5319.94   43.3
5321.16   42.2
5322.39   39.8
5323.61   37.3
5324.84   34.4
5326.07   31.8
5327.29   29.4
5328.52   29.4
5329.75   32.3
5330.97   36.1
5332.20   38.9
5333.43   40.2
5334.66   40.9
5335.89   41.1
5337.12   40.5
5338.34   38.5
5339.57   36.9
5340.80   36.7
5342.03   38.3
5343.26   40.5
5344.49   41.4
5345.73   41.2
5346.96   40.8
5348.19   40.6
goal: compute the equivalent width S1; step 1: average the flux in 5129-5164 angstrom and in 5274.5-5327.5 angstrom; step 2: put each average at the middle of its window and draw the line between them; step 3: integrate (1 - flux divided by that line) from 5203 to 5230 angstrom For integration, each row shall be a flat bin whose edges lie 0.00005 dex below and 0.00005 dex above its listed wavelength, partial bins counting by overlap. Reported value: 2.2 angstrom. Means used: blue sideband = 29.8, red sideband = 40.4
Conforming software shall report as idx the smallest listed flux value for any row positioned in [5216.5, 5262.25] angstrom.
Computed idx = 31.6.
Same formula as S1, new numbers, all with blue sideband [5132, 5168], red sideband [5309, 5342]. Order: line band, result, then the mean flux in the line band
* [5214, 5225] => -1.5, 37.5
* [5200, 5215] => 2.3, 27.4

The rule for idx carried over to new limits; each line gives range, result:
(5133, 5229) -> 16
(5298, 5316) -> 35.7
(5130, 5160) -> 26.3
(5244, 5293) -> 24.7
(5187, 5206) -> 21.6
